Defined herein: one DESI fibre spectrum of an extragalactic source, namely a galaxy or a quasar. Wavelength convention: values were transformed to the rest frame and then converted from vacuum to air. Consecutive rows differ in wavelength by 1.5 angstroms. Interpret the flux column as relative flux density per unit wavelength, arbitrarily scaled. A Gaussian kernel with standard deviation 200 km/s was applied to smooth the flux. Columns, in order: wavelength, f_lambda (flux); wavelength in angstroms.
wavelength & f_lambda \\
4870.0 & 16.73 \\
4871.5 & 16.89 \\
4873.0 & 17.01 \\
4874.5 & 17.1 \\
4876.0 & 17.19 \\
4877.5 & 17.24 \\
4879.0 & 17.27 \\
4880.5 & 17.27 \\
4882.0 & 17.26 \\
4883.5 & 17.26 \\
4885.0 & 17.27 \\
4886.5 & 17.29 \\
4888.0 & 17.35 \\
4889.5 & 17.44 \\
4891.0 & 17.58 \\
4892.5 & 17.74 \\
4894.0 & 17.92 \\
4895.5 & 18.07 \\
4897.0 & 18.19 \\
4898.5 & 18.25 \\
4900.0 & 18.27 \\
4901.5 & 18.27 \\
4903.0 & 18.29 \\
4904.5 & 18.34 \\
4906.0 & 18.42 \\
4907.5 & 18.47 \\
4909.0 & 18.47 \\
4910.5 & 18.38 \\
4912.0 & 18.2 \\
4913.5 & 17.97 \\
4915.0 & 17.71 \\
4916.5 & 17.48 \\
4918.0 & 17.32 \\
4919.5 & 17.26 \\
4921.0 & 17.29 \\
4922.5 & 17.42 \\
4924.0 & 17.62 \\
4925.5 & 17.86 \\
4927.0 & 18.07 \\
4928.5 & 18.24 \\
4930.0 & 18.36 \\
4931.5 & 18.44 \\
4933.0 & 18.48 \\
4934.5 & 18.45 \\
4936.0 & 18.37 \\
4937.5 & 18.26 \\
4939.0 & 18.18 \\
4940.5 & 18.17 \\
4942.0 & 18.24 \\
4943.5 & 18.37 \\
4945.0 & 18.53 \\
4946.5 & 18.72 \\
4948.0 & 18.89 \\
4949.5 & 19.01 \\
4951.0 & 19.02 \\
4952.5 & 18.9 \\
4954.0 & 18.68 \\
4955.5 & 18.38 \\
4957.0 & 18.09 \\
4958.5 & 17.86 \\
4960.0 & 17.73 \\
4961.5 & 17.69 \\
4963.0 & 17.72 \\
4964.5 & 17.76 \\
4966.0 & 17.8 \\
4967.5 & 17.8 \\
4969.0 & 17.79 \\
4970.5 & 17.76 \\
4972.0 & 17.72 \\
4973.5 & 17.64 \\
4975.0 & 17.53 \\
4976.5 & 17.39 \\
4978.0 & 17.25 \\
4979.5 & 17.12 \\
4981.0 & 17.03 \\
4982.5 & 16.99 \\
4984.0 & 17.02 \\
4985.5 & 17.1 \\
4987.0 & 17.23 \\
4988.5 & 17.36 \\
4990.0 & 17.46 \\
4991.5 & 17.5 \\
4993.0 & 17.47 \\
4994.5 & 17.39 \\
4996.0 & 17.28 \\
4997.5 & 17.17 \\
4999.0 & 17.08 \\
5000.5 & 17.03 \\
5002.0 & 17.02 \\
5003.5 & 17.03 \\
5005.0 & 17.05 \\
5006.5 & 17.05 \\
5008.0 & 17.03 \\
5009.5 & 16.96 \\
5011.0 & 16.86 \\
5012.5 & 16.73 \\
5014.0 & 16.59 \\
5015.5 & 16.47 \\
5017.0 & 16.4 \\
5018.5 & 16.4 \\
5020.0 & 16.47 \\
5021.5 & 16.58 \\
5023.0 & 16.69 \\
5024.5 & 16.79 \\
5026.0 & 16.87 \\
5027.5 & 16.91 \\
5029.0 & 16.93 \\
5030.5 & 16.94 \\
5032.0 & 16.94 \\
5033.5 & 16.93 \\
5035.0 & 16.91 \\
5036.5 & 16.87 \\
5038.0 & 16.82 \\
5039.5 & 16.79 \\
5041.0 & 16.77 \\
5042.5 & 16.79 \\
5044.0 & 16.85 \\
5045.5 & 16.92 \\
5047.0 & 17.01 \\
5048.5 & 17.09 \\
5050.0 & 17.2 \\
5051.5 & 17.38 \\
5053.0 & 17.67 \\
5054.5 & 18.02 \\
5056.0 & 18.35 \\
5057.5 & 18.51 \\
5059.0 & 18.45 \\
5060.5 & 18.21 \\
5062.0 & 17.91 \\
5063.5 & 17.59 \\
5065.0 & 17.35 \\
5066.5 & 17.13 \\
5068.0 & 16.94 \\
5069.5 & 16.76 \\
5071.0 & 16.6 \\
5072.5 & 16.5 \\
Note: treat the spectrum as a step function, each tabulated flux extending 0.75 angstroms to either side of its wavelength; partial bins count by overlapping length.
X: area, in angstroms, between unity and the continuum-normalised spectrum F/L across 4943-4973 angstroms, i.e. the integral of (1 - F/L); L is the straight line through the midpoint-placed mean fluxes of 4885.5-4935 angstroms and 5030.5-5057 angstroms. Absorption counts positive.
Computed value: -0.91 angstroms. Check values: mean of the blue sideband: 18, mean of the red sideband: 17.1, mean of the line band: 18.2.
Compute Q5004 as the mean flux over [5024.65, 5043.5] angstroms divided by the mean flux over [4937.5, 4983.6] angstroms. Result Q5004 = 0.9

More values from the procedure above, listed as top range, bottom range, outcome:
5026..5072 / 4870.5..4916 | 0.97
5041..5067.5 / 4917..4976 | 0.97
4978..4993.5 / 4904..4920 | 0.96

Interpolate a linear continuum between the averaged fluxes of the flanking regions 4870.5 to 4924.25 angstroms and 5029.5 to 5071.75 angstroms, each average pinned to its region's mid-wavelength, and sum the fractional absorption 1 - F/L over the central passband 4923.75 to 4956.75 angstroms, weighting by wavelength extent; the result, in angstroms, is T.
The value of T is -1.6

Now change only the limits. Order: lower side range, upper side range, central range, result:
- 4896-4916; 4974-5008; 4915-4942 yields 0.0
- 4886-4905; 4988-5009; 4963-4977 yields -0.2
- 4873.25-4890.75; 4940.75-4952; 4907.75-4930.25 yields 0.3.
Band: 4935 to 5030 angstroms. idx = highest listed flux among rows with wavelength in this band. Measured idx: 19.02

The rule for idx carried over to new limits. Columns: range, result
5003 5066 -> 18.51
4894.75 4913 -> 18.47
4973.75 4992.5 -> 17.53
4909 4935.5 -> 18.48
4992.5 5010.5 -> 17.47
